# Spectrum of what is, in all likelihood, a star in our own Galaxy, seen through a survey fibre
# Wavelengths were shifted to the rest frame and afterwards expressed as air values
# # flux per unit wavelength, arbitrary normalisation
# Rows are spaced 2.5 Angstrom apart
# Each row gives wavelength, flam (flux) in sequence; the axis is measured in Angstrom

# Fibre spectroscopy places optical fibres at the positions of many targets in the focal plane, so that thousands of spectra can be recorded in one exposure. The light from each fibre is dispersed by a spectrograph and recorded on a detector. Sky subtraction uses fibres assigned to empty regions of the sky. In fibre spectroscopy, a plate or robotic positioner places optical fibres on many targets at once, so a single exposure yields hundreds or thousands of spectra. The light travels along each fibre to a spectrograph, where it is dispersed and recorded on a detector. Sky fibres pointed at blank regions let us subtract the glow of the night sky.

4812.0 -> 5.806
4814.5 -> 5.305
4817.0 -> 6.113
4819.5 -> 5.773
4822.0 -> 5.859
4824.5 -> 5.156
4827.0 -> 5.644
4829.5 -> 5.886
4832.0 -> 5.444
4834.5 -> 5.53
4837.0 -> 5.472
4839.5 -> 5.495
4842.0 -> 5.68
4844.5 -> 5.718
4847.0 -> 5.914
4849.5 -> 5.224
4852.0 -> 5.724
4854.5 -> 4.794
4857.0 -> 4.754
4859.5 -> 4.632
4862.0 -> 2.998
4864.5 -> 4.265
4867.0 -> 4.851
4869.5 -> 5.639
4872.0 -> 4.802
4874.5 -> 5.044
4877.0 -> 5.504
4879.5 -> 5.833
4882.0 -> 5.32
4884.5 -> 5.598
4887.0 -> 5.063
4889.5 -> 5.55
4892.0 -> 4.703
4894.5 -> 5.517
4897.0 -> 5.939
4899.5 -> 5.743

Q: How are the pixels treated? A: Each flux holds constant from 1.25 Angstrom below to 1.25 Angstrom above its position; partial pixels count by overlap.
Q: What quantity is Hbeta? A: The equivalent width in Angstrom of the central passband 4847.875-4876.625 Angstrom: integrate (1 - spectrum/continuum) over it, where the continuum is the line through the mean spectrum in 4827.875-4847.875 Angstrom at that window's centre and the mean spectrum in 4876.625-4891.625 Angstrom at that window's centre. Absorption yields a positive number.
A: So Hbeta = 3.6 Angstrom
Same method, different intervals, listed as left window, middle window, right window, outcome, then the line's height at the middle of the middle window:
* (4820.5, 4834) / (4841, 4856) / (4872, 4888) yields 0.0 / 5.5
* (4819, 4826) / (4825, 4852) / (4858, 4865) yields -3.9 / 4.92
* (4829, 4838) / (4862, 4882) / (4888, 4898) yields 1.6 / 5.46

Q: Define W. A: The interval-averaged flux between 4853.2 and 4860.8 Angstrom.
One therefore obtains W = 4.72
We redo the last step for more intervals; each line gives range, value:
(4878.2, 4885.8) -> 5.58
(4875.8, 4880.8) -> 5.67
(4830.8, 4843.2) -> 5.52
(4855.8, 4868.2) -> 4.3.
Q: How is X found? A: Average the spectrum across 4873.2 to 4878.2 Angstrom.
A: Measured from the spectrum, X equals 5.27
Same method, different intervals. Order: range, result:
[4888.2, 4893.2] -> 5.13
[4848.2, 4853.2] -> 5.48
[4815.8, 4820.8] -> 5.94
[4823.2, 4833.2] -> 5.53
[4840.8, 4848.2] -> 5.77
